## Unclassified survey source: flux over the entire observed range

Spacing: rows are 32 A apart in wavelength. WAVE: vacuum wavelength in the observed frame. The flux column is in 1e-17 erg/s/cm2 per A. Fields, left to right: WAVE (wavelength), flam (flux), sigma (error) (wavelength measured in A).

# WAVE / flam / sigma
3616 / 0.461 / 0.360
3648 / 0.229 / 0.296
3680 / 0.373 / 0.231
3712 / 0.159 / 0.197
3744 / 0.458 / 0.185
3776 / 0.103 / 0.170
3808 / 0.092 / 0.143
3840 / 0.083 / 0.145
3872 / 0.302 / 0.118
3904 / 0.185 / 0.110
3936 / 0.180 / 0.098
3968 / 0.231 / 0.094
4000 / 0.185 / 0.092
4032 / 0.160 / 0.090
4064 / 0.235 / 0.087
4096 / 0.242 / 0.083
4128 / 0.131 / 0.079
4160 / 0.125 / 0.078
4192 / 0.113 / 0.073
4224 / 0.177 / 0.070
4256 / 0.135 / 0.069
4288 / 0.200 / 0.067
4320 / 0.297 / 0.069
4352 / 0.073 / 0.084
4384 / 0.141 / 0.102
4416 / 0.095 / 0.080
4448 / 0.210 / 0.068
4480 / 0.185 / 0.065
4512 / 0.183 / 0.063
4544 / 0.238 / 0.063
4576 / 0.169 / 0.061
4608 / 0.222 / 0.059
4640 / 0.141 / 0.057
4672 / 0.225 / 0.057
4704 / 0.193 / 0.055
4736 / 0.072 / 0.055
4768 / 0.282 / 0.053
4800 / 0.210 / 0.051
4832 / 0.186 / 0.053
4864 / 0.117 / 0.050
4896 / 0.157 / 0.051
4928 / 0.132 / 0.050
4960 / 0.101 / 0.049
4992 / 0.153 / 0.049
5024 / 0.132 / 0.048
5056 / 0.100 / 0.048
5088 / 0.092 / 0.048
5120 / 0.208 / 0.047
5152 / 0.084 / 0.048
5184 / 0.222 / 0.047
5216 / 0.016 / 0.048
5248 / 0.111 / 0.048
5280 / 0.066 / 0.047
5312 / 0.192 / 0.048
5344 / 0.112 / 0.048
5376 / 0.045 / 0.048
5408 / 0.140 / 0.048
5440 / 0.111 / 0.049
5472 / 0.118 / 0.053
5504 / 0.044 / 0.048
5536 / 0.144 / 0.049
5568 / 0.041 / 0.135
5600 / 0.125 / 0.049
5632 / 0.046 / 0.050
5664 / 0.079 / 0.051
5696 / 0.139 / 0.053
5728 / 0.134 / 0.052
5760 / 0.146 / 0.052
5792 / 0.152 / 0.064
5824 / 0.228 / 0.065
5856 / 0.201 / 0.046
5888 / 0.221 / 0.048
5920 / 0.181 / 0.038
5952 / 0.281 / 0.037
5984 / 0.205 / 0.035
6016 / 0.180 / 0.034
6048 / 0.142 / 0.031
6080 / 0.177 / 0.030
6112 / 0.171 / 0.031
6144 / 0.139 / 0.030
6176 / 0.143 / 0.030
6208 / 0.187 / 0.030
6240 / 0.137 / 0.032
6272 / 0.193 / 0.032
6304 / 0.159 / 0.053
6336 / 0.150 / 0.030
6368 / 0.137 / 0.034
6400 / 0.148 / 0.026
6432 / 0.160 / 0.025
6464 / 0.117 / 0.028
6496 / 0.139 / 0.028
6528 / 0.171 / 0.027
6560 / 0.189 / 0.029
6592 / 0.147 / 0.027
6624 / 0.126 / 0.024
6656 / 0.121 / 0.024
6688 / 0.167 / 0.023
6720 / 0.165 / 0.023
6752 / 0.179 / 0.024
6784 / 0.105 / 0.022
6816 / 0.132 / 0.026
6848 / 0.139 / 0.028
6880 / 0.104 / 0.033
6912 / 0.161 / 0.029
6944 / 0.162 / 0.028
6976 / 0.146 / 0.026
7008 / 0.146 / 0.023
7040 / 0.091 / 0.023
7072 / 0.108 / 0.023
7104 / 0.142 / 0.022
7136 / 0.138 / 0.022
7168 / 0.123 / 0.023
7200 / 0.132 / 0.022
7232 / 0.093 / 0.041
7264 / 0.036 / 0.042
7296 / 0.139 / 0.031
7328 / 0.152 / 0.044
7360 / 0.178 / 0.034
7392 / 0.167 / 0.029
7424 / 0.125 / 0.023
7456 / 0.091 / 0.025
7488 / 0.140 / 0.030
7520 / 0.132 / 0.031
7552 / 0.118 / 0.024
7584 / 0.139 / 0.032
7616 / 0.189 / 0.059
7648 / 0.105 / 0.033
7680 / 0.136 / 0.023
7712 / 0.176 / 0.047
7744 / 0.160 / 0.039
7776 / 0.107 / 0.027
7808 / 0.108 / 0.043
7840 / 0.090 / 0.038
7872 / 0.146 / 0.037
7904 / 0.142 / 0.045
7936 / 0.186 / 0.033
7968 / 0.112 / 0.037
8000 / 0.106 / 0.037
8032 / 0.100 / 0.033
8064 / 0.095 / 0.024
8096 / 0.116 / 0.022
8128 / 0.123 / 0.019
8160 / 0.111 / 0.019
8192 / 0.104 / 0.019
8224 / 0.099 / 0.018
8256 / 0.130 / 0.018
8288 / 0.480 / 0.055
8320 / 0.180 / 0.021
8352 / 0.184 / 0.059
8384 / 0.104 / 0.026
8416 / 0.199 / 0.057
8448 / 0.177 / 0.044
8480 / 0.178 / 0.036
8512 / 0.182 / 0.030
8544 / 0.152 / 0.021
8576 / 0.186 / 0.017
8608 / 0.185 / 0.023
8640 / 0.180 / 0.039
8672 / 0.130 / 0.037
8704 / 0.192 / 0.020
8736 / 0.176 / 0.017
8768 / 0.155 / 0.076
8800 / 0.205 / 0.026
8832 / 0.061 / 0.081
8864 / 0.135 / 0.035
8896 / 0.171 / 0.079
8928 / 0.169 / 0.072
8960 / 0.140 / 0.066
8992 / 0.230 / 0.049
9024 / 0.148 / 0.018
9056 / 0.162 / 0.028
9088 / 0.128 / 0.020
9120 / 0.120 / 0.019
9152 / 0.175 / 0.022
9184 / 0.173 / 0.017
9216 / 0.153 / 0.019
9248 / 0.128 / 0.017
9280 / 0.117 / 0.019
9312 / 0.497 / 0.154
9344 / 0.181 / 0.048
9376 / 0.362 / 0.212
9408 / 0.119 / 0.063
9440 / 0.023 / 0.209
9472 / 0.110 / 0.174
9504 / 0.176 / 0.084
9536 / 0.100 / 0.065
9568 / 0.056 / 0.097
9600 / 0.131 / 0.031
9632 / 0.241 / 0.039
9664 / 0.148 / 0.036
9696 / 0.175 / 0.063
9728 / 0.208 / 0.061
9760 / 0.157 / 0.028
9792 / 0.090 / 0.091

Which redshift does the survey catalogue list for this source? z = 1.22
